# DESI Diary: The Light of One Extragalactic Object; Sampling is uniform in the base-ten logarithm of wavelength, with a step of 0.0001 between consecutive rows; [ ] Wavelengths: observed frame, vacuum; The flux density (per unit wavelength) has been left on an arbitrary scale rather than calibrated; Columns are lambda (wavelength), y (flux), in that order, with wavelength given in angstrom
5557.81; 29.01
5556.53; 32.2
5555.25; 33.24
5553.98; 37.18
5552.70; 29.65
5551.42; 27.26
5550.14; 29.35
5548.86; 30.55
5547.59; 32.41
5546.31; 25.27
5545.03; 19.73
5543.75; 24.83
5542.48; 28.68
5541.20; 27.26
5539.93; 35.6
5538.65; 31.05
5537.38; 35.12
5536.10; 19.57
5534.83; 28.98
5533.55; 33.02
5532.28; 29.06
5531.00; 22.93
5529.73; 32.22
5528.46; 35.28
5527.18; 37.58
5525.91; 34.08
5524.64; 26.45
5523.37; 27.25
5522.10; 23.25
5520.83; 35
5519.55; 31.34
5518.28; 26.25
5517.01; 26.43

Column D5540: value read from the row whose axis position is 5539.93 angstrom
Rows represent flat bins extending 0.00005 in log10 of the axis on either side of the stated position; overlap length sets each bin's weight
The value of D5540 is 35.6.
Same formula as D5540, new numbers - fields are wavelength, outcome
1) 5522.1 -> 23.25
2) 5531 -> 22.93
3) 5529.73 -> 32.22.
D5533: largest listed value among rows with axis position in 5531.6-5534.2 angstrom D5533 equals 33.02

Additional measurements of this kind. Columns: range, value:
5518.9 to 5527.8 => 37.58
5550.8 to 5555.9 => 37.18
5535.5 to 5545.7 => 35.6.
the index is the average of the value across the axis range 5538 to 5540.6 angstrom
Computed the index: 33.3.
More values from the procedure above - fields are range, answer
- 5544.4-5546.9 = 22.4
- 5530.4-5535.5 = 28.5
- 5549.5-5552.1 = 28.3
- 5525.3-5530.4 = 34.7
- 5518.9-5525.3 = 28.7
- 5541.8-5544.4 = 26.7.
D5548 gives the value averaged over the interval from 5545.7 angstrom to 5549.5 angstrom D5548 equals 29.5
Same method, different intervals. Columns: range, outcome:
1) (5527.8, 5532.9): 29.9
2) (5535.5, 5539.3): 28.7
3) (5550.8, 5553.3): 28.4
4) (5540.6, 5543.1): 27.9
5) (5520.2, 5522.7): 29.2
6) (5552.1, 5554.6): 33.4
